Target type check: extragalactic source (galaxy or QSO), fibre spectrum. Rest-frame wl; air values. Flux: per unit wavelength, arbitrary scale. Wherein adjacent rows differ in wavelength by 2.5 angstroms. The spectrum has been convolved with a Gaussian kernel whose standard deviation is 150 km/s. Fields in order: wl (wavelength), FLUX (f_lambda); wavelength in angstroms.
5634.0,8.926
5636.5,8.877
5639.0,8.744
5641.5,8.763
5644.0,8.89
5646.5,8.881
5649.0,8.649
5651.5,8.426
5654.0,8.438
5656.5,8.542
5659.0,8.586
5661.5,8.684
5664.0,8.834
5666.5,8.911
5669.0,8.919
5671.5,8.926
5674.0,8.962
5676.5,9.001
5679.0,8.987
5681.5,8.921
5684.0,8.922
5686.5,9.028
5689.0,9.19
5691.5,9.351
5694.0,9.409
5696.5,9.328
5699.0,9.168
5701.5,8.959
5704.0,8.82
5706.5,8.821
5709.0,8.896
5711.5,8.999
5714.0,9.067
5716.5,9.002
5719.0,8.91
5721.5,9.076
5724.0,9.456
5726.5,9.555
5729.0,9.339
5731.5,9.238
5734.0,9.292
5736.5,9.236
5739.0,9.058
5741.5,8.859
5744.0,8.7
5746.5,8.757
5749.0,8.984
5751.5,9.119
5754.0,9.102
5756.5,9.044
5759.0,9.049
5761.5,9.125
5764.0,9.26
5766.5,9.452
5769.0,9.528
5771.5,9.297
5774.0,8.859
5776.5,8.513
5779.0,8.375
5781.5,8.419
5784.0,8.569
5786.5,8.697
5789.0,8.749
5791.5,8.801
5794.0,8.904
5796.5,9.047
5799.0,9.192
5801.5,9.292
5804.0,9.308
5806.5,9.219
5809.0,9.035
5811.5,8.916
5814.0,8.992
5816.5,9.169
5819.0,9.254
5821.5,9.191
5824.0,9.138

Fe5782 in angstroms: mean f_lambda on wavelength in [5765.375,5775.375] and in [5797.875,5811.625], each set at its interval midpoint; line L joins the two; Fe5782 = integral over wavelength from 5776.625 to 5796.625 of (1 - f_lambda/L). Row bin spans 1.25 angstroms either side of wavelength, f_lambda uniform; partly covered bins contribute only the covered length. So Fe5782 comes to 1.2 angstroms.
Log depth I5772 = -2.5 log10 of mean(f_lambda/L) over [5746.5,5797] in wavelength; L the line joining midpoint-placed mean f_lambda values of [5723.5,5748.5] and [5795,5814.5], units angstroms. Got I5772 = 0.02 mag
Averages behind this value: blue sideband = 9.13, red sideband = 9.13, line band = 8.94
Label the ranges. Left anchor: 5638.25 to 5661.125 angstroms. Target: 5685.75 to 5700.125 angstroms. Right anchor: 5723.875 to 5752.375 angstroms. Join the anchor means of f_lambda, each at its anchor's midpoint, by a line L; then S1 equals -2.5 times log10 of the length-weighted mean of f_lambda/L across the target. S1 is -0.04 mag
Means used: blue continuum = 8.66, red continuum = 9.12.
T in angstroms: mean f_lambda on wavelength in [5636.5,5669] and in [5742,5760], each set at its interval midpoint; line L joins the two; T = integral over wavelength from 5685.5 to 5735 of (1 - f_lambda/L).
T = -1.6 angstroms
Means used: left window 8.71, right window 8.96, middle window 9.15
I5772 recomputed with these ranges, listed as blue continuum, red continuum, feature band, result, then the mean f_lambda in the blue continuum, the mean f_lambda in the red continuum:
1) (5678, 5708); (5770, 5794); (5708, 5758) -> -0.02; 9.07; 8.72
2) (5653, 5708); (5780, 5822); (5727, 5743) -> -0.03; 8.94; 8.98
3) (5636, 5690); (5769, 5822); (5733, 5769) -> -0.02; 8.82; 8.95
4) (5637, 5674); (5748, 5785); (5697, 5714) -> -0.01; 8.74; 8.98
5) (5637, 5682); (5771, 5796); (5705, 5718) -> -0.02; 8.78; 8.71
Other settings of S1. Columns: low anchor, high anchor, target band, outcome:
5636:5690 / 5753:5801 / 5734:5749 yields -0.01 mag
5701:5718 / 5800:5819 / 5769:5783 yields 0.04 mag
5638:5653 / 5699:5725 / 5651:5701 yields -0.01 mag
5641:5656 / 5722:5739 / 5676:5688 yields -0.01 mag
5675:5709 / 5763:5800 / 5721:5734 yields -0.04 mag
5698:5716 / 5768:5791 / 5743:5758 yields -0.01 mag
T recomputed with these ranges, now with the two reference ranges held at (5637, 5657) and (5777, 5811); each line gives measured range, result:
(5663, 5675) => -0.3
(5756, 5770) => -0.6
